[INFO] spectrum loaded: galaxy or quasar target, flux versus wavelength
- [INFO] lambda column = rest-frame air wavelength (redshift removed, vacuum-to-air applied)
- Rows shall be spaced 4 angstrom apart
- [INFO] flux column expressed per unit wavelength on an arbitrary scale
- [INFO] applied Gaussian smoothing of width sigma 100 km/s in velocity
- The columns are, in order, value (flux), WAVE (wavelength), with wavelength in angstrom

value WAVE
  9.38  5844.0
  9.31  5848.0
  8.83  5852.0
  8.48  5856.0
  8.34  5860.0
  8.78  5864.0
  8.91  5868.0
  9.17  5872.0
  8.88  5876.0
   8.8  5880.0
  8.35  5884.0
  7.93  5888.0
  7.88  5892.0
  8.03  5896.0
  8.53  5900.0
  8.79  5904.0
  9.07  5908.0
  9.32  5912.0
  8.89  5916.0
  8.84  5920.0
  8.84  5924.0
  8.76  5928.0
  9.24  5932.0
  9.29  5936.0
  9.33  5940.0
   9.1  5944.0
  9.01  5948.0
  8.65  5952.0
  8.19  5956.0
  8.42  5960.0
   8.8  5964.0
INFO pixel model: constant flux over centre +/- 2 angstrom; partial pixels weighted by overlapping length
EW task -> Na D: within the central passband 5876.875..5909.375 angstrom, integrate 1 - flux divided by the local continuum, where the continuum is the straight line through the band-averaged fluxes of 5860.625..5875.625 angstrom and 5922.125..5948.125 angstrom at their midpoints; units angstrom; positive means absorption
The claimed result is 1.9 angstrom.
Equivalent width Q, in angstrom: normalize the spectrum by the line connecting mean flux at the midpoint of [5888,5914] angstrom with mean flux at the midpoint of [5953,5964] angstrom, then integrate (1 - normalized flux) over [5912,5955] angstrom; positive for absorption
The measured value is -2.6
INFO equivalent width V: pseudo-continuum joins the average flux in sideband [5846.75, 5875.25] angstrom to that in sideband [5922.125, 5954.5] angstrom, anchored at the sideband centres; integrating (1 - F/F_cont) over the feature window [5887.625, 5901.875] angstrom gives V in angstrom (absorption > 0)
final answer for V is 1.28 angstrom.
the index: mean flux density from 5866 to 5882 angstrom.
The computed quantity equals 8.94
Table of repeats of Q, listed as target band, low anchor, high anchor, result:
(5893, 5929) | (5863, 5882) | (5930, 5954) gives 1.03 angstrom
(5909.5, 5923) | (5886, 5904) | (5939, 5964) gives -0.99 angstrom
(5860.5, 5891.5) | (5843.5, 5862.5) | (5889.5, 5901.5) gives -0.68 angstrom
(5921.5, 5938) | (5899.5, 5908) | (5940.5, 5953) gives -0.22 angstrom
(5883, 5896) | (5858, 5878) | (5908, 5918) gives 1.34 angstrom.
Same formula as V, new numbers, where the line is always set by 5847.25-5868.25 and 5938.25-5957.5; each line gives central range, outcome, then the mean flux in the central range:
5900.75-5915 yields -0.3 angstrom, 9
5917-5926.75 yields 0.0 angstrom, 8.84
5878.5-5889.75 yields 0.5 angstrom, 8.35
